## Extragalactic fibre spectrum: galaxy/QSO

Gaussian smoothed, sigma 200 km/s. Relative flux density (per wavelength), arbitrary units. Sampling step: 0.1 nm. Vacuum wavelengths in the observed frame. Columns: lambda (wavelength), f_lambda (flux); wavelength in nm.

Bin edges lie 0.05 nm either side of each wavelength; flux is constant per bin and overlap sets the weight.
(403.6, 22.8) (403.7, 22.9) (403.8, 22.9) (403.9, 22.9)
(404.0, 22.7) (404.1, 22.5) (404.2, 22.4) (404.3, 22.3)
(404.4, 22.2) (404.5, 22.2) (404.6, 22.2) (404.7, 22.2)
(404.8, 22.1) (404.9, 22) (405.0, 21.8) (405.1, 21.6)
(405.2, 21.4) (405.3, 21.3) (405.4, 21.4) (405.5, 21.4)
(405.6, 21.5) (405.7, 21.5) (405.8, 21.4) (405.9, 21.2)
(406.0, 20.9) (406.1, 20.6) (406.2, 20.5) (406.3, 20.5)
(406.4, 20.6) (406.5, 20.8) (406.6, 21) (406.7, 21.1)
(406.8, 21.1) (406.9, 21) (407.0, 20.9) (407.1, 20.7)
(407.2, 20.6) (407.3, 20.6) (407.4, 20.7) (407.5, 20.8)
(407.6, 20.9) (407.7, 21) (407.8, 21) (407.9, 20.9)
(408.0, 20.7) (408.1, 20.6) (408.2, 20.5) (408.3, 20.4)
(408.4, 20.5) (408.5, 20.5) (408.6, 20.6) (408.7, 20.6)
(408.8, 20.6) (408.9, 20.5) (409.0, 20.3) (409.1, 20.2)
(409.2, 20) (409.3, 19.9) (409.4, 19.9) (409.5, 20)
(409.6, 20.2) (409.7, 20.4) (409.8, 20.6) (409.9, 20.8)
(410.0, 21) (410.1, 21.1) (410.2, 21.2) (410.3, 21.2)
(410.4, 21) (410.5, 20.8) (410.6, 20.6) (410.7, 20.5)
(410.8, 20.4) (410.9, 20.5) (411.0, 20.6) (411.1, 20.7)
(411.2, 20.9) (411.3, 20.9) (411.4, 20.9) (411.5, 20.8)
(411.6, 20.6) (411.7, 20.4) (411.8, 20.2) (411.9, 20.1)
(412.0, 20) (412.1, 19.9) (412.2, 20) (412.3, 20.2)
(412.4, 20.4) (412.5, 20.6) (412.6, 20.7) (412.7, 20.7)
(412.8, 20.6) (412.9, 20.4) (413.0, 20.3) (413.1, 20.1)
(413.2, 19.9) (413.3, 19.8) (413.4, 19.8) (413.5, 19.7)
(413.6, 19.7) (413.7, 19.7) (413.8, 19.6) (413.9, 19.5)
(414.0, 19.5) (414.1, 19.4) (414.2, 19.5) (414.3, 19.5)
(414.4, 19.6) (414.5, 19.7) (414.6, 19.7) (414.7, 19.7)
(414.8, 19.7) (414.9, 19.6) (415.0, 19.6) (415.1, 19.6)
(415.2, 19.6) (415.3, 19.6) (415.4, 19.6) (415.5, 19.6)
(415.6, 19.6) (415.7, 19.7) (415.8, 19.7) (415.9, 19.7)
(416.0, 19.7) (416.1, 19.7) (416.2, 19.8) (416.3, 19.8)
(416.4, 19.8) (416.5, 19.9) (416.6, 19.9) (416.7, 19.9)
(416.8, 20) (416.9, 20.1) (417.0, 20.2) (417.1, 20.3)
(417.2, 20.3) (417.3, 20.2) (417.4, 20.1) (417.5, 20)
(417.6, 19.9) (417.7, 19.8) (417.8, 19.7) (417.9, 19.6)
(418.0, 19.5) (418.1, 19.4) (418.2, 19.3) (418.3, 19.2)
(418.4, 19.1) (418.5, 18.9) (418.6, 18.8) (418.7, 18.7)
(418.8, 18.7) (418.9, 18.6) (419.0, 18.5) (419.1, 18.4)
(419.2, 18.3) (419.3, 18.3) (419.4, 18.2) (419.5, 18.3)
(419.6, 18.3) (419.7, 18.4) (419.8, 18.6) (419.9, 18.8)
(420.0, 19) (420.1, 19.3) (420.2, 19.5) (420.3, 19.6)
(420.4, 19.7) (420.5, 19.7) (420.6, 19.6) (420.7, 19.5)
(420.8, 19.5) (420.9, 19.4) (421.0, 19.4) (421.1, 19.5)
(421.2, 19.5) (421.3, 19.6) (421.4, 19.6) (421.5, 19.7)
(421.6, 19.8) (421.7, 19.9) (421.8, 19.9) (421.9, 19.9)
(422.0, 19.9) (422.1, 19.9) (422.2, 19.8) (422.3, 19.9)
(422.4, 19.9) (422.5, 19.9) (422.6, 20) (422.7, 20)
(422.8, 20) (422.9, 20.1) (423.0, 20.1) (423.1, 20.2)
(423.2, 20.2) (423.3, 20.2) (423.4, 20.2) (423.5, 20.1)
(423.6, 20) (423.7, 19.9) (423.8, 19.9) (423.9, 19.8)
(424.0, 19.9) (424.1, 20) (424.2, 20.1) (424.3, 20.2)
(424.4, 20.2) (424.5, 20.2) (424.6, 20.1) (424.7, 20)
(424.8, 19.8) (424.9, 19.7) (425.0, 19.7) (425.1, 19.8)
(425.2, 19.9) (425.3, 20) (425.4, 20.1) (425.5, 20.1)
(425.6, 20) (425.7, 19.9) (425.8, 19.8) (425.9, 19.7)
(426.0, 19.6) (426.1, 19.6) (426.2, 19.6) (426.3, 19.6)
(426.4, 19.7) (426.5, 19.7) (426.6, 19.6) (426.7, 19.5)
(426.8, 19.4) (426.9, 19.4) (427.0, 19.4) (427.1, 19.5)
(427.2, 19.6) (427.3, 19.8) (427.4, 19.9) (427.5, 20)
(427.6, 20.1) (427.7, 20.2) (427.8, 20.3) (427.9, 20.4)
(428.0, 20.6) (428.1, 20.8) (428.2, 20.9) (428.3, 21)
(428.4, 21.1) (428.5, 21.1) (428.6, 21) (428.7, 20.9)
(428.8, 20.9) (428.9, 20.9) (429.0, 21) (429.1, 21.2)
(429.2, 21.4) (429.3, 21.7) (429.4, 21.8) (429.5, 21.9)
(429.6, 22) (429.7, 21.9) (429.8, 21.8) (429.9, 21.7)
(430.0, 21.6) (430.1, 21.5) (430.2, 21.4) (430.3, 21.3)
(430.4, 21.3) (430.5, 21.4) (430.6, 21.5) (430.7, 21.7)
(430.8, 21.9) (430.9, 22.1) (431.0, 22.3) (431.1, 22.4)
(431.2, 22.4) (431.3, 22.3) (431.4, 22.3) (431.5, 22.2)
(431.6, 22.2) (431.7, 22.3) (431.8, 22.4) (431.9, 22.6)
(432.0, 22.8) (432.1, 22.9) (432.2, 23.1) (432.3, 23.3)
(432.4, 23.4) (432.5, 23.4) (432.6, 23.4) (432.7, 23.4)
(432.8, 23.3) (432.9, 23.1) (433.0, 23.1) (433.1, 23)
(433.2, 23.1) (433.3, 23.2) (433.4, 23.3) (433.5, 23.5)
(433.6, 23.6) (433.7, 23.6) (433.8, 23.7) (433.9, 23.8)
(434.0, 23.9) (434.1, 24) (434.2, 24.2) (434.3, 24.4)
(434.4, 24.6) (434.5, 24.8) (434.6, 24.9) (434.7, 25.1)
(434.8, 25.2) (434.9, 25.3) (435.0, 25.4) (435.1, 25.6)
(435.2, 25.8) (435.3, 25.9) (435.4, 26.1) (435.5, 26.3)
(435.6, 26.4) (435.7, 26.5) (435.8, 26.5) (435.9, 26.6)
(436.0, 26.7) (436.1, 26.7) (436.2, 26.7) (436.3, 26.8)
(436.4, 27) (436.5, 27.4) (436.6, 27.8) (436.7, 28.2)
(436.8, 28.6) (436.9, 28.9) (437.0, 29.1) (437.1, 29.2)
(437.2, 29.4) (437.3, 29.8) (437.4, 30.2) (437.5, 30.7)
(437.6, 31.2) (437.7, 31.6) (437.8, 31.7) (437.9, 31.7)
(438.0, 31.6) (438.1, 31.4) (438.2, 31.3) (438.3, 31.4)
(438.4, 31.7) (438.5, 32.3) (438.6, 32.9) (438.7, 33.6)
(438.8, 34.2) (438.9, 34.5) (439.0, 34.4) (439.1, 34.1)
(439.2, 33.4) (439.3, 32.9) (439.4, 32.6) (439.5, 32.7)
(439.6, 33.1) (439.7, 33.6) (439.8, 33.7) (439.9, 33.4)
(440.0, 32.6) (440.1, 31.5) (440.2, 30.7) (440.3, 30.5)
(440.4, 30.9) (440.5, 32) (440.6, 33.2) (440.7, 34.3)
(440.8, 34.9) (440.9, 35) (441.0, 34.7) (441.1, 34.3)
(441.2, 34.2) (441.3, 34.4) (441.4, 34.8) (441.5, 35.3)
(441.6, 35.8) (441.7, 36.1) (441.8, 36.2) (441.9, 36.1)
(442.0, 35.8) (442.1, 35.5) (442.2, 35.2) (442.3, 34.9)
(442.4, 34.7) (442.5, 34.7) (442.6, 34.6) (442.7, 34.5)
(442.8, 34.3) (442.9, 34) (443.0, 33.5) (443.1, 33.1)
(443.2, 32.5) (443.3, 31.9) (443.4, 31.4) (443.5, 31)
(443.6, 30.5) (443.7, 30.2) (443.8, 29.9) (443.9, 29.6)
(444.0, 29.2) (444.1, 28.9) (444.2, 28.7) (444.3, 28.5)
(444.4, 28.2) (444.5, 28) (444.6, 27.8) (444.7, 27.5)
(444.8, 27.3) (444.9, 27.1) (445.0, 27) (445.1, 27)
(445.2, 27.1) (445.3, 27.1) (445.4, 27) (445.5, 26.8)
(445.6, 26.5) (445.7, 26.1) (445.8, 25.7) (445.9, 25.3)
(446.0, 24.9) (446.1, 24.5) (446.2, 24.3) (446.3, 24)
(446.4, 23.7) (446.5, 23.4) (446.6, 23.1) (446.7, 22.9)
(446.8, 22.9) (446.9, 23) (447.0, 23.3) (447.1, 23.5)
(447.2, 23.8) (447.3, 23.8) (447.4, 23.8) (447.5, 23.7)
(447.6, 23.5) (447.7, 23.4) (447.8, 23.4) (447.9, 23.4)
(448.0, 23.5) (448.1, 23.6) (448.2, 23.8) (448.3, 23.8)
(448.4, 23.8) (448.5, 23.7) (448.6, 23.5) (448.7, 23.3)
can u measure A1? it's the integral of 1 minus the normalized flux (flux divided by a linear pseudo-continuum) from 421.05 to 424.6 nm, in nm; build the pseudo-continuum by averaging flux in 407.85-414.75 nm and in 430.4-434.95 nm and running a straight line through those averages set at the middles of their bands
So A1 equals 0.31 nm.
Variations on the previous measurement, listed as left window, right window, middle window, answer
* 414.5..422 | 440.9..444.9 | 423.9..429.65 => 0.888 nm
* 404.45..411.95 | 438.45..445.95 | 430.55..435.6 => 0.928 nm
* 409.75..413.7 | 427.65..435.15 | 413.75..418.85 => 0.317 nm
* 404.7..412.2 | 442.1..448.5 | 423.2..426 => 0.441 nm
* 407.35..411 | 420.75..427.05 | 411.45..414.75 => 0.062 nm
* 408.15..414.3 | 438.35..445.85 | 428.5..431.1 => 0.550 nm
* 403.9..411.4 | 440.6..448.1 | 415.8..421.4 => 0.968 nm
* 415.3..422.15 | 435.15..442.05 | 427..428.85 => 0.336 nm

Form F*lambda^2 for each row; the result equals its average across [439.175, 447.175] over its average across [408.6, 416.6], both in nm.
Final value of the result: 1.74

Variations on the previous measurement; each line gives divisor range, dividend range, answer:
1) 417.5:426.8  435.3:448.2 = 1.66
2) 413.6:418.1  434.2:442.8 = 1.74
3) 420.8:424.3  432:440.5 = 1.50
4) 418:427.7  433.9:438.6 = 1.51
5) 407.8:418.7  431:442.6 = 1.60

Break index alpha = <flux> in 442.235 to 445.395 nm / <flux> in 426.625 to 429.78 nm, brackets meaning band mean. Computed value 1.5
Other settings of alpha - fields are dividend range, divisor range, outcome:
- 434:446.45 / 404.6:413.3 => 1.45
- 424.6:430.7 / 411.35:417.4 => 1.03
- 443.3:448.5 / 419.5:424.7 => 1.31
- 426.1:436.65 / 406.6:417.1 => 1.12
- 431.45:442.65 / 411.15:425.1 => 1.47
